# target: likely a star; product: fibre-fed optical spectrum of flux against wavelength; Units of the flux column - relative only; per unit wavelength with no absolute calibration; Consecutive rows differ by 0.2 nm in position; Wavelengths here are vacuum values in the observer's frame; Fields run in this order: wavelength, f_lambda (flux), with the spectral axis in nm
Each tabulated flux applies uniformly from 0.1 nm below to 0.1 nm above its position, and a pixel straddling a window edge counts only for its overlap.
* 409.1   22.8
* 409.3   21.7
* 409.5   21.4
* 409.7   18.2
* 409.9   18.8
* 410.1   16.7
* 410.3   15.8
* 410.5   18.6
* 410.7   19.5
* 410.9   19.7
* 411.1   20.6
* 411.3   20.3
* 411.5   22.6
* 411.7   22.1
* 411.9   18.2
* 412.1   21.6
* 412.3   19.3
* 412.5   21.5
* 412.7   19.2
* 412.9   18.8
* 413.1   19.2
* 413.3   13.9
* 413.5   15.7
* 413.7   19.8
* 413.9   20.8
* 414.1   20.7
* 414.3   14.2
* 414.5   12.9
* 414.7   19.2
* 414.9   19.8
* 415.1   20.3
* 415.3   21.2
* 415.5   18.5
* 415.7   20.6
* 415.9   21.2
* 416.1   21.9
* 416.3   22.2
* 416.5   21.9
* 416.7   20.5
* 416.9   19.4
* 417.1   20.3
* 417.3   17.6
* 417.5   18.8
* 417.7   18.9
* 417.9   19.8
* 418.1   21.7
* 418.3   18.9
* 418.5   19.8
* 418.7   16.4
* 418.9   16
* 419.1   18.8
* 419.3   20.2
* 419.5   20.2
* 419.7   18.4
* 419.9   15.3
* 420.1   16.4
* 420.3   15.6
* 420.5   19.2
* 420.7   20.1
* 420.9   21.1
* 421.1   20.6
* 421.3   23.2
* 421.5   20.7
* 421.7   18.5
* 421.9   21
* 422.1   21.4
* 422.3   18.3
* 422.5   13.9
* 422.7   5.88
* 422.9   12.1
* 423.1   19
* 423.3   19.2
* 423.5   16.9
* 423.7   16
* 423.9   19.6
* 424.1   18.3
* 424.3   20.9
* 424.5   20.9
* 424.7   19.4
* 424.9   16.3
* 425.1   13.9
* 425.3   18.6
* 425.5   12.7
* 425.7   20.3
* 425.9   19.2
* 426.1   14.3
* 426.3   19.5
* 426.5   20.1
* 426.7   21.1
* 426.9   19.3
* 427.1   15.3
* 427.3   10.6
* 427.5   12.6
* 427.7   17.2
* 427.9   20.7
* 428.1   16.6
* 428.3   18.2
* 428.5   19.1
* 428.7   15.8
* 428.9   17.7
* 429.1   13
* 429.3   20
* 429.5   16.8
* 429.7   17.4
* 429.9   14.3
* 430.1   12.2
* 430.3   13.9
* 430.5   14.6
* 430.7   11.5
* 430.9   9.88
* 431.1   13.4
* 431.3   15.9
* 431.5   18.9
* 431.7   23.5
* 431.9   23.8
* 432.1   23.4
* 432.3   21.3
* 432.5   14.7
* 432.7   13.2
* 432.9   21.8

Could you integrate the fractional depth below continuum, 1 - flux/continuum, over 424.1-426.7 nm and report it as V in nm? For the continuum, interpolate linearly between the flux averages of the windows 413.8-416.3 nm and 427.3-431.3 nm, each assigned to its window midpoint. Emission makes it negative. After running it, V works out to -0.259 nm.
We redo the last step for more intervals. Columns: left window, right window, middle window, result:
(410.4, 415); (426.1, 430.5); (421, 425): -0.149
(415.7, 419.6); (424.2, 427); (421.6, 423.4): 0.219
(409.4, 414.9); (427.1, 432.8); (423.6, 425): -0.128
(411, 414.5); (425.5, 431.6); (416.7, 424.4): -0.298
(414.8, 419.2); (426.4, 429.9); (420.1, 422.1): -0.121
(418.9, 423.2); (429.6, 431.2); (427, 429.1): -0.243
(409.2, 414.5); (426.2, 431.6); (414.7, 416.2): -0.160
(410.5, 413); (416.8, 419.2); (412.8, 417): 0.073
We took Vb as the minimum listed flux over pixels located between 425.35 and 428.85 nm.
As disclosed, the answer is 10.6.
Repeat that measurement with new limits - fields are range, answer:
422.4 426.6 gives 5.88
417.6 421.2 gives 15.3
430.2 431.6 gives 9.88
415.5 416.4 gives 18.5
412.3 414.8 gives 12.9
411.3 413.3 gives 13.9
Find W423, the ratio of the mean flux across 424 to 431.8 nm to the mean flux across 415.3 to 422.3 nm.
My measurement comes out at 0.86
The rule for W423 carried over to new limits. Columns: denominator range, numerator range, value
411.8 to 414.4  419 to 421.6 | 1.03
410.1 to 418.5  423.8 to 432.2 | 0.88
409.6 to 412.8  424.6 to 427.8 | 0.86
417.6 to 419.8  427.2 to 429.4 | 0.87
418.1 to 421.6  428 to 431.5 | 0.81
